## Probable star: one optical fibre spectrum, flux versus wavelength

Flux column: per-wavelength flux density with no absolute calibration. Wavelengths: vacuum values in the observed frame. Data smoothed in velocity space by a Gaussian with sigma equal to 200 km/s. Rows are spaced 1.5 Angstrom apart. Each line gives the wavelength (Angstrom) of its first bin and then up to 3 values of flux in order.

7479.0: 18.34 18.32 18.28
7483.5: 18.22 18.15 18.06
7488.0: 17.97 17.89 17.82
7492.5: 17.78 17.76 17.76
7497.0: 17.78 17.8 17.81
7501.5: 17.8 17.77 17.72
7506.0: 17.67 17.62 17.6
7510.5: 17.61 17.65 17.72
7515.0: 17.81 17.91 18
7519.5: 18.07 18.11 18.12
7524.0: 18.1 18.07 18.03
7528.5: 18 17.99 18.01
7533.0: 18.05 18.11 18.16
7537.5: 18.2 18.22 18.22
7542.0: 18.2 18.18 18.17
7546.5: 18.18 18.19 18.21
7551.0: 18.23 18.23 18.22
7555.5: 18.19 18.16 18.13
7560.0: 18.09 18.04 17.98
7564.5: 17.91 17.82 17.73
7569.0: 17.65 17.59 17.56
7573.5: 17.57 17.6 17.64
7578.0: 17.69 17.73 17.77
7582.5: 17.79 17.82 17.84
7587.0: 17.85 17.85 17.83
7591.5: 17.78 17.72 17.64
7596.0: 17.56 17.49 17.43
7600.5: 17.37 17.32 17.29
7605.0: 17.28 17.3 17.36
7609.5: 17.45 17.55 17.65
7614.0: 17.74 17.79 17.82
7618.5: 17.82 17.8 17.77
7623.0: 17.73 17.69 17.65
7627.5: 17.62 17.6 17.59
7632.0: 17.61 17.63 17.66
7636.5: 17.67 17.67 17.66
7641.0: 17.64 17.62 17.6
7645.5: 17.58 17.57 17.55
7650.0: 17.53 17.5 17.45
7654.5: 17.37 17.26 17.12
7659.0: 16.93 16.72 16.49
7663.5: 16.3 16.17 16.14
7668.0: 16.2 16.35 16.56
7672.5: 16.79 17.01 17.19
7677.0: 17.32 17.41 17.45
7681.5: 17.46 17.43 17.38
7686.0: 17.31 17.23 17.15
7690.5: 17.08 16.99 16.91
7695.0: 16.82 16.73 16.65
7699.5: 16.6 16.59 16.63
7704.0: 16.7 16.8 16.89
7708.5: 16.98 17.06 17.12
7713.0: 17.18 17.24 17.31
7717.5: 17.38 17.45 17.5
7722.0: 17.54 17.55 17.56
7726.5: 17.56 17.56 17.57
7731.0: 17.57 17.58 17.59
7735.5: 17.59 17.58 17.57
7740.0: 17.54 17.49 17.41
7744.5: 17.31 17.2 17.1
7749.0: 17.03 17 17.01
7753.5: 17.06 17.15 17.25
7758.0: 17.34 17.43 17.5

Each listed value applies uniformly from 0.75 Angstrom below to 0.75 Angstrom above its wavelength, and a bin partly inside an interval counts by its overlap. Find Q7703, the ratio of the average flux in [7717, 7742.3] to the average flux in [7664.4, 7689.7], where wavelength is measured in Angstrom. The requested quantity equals 1.0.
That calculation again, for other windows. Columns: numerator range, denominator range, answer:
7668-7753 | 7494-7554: 0.96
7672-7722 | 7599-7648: 0.97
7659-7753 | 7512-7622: 0.96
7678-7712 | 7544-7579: 0.95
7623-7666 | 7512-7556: 0.96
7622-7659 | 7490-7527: 0.98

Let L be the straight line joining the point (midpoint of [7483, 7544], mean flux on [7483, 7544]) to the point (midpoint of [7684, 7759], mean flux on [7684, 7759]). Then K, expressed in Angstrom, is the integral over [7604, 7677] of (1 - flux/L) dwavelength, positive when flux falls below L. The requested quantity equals 0.7 Angstrom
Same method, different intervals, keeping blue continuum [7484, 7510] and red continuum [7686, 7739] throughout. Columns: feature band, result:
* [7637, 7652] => -0.2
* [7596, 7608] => 0.1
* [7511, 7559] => -1.0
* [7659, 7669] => 0.5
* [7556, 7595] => -0.5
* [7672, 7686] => 0.0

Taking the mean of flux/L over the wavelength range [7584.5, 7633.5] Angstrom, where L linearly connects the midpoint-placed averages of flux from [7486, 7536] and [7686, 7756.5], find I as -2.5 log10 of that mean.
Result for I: -0.003 mag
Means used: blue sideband 17.9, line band 17.6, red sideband 17.2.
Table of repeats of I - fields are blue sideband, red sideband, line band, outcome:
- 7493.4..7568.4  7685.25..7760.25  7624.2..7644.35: 0.00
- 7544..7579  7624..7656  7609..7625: 0.00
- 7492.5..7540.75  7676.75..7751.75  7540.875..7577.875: -0.01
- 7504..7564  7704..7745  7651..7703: 0.04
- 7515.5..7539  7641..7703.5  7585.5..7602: 0.00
